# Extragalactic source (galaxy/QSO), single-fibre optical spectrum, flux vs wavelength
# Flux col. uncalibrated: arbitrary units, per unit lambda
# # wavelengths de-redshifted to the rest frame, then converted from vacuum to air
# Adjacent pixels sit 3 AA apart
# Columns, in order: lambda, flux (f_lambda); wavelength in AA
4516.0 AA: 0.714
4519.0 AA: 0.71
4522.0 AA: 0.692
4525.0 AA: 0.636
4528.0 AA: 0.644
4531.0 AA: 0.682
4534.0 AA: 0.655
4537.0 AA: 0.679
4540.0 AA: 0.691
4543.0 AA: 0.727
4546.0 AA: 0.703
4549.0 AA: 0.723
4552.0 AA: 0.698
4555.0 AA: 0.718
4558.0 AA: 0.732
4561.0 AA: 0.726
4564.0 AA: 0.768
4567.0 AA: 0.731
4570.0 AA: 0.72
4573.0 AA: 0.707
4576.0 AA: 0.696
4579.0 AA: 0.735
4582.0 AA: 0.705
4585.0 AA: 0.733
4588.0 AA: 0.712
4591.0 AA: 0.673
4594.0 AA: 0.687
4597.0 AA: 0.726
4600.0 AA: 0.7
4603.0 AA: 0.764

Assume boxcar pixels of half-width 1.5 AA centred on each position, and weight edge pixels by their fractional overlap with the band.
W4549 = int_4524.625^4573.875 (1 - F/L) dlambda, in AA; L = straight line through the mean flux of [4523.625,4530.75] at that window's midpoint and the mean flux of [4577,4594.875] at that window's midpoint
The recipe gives -2.46 AA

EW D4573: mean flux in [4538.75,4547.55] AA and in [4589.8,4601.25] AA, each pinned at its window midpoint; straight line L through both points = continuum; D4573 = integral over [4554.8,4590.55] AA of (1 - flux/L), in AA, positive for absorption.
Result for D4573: -1.1 AA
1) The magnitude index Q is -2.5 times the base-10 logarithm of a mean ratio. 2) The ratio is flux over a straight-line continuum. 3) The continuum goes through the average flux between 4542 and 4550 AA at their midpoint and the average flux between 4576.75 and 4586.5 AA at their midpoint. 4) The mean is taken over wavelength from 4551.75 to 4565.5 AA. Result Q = -0.02 mag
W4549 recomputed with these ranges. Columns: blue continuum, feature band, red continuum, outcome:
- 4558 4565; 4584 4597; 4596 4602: 0.35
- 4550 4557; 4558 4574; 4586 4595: -0.60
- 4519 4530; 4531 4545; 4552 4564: 0.05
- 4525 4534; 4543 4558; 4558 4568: -0.10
